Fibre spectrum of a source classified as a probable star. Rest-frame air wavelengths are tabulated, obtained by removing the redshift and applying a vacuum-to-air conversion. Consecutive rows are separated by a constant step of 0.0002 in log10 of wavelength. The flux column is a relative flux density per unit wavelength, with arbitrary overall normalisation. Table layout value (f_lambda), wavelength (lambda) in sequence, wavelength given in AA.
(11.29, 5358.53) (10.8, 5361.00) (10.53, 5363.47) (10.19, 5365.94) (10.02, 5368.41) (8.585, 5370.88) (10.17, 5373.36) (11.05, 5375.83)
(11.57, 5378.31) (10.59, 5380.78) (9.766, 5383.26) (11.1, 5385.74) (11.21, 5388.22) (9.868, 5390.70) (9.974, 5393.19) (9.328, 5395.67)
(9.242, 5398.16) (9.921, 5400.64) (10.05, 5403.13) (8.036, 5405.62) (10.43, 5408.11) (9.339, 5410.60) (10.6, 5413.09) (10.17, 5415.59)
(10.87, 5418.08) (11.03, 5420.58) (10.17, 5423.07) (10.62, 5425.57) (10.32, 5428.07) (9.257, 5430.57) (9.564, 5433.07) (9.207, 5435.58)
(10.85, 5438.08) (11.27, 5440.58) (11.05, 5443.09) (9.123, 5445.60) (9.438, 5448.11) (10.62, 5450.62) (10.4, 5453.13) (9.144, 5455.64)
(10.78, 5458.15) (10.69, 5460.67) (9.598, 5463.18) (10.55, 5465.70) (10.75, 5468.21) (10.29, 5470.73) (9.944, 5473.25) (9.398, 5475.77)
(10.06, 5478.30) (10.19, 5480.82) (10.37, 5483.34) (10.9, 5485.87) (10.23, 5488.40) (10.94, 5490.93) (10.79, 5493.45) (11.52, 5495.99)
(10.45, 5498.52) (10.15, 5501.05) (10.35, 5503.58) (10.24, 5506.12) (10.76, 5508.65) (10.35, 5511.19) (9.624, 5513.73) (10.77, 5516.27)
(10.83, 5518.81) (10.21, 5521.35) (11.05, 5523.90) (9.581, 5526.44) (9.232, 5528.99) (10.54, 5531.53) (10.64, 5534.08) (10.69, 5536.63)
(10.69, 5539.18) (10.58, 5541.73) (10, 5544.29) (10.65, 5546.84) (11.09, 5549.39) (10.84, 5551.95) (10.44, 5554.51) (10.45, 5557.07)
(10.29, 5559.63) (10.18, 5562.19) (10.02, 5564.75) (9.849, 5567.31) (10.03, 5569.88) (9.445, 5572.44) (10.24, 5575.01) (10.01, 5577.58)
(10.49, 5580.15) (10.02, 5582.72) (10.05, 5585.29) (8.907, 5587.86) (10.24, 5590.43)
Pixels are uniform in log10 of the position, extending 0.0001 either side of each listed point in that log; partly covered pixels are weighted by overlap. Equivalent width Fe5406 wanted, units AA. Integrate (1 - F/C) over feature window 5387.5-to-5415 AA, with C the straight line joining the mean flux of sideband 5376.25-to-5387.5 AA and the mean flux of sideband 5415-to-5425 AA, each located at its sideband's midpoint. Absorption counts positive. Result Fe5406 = 2.3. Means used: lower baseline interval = 10.8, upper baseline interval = 10.6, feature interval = 9.8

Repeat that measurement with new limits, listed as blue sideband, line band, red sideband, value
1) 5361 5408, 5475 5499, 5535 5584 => -0.67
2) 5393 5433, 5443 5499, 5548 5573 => -1.19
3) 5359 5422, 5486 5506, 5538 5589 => -0.82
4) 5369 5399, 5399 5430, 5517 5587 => 0.39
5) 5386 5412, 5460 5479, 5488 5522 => 0.25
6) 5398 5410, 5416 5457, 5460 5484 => -1.41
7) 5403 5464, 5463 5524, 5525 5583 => -1.36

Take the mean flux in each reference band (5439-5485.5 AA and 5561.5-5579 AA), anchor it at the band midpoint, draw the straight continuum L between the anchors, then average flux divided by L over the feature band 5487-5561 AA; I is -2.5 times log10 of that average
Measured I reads -0.04 mag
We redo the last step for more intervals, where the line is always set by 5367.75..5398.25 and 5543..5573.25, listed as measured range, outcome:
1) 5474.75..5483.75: 0.029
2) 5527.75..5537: 0.004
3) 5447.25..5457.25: 0.032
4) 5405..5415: 0.055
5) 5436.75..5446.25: -0.042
